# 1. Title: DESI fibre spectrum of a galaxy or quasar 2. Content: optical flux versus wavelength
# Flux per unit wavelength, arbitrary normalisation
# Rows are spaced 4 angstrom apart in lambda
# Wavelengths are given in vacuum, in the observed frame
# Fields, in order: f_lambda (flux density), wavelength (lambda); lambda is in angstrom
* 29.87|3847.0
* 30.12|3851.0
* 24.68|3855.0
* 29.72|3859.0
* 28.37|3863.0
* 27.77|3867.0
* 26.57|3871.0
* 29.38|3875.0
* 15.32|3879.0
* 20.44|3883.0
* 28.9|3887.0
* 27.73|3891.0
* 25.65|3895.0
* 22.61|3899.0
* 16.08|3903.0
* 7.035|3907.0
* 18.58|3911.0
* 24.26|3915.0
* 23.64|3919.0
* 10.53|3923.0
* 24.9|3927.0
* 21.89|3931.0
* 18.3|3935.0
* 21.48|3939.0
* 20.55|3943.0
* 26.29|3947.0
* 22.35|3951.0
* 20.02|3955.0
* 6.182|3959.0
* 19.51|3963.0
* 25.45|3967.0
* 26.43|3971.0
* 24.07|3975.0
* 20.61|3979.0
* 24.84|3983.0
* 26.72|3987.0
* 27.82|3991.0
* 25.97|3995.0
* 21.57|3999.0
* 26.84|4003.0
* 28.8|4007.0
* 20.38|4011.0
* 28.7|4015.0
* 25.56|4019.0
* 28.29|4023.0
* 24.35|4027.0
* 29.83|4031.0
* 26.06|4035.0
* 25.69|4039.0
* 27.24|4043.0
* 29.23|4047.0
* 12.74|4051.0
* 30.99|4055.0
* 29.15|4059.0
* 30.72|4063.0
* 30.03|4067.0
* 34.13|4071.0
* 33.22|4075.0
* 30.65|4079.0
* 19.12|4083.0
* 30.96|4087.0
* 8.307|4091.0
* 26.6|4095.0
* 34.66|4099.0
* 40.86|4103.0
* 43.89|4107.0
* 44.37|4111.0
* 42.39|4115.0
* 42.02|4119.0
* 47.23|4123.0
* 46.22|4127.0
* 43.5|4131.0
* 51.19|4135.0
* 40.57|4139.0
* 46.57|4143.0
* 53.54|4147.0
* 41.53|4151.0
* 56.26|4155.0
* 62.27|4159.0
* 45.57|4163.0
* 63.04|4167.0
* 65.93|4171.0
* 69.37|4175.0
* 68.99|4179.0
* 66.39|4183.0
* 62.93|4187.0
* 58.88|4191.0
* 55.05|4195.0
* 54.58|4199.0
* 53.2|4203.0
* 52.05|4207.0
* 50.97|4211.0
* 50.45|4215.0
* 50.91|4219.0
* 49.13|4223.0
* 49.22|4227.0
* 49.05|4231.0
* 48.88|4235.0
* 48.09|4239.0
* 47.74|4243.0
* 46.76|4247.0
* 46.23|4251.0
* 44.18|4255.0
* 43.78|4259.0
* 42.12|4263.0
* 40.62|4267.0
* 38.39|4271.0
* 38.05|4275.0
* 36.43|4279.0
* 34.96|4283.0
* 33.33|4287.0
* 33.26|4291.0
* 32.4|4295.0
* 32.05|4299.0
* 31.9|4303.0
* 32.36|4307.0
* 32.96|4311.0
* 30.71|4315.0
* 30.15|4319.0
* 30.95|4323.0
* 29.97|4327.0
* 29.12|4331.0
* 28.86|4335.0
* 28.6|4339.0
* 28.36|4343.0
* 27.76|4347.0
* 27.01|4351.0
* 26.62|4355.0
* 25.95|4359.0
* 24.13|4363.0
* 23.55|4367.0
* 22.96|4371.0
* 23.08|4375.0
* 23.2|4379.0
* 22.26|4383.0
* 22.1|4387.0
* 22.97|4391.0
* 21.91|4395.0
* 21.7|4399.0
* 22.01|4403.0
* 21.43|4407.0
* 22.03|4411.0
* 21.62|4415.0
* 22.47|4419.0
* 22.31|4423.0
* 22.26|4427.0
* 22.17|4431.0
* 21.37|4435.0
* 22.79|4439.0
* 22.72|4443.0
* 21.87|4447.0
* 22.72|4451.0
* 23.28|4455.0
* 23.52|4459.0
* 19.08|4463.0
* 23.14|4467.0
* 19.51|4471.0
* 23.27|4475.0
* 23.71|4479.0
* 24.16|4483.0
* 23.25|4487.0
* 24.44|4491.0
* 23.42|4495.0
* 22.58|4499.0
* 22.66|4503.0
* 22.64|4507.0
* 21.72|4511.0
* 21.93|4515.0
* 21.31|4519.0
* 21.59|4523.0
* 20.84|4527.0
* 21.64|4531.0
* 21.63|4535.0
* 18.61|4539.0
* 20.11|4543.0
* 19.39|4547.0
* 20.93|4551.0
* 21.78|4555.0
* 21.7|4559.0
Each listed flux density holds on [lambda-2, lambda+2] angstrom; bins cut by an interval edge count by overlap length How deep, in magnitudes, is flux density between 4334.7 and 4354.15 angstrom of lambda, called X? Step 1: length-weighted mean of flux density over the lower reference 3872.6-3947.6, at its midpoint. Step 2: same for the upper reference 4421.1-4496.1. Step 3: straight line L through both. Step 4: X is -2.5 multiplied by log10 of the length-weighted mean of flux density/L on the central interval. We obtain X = -0.25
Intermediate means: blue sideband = 21.2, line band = 28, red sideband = 22.6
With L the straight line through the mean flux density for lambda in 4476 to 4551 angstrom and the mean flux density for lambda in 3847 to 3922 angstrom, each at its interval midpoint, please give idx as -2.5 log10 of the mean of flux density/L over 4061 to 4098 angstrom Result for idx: -0.178 mag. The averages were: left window 23.7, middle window 27.3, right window 22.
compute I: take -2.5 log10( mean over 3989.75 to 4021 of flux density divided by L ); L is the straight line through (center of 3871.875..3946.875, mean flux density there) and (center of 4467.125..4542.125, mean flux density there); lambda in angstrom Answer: -0.20 mag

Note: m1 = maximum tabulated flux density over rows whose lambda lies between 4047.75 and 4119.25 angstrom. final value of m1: 44.37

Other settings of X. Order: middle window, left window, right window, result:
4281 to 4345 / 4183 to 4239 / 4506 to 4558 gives 0.34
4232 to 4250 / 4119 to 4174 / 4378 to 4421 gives -0.19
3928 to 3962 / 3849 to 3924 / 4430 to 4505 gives 0.17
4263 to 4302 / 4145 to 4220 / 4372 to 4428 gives 0.15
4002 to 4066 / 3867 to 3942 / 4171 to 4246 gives 0.32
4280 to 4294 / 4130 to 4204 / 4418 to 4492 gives 0.23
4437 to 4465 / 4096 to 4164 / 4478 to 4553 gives 0.16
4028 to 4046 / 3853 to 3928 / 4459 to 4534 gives -0.20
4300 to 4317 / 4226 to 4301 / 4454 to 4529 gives 0.17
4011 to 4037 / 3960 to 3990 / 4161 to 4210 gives 0.19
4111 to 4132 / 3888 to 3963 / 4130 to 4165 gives 0.03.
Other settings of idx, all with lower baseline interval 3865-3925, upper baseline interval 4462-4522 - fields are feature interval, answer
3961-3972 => -0.09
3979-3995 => -0.18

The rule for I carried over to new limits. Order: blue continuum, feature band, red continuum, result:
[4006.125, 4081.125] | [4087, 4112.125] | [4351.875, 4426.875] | -0.21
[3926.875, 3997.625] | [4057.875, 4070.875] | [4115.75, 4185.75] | 0.27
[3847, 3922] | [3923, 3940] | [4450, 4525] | 0.16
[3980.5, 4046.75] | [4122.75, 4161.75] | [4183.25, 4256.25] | -0.16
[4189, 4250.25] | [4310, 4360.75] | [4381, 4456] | 0.18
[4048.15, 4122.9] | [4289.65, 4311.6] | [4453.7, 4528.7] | -0.21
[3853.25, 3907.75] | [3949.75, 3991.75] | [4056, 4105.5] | 0.20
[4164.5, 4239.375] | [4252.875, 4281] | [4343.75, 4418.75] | 0.10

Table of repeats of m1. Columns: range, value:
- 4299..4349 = 32.96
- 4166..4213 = 69.37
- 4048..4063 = 30.99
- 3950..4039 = 29.83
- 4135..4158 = 56.26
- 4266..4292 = 40.62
